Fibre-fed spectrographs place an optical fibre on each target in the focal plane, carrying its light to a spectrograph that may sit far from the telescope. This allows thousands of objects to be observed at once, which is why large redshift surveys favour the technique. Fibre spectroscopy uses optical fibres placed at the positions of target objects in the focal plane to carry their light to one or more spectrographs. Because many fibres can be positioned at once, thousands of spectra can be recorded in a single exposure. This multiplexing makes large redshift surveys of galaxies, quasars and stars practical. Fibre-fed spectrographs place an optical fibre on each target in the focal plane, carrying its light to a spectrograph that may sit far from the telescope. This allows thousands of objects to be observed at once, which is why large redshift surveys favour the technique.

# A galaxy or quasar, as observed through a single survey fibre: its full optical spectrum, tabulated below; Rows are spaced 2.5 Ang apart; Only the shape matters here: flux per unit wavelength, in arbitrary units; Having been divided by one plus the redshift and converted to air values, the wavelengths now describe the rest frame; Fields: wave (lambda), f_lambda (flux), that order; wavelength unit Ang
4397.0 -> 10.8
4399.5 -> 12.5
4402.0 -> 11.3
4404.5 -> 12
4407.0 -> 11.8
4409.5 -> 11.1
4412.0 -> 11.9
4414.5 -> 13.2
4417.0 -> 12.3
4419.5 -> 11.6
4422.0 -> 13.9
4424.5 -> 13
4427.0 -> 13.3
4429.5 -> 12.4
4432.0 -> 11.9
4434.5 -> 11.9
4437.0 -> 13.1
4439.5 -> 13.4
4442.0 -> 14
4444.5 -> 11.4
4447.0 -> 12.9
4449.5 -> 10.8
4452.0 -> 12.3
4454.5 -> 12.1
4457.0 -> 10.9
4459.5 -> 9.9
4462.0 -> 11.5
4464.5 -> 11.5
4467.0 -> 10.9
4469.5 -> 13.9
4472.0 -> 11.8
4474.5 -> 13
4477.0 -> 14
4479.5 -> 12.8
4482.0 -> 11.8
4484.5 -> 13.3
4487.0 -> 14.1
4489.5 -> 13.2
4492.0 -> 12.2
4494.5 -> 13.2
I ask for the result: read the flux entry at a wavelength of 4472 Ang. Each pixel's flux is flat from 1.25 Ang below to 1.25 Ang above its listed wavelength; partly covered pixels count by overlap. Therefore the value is 11.8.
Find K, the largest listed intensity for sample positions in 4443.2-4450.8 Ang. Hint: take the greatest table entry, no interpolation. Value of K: 12.9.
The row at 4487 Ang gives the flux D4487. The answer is 14.1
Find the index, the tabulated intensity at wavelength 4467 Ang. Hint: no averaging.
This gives 10.9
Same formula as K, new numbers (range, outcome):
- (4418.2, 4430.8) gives 13.9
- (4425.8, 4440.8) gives 13.4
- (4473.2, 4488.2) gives 14.1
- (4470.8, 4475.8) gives 13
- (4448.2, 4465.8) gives 12.3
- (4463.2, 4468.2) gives 11.5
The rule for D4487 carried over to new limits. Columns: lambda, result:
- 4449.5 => 10.8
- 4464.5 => 11.5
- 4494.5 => 13.2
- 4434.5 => 11.9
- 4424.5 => 13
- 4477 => 14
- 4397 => 10.8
